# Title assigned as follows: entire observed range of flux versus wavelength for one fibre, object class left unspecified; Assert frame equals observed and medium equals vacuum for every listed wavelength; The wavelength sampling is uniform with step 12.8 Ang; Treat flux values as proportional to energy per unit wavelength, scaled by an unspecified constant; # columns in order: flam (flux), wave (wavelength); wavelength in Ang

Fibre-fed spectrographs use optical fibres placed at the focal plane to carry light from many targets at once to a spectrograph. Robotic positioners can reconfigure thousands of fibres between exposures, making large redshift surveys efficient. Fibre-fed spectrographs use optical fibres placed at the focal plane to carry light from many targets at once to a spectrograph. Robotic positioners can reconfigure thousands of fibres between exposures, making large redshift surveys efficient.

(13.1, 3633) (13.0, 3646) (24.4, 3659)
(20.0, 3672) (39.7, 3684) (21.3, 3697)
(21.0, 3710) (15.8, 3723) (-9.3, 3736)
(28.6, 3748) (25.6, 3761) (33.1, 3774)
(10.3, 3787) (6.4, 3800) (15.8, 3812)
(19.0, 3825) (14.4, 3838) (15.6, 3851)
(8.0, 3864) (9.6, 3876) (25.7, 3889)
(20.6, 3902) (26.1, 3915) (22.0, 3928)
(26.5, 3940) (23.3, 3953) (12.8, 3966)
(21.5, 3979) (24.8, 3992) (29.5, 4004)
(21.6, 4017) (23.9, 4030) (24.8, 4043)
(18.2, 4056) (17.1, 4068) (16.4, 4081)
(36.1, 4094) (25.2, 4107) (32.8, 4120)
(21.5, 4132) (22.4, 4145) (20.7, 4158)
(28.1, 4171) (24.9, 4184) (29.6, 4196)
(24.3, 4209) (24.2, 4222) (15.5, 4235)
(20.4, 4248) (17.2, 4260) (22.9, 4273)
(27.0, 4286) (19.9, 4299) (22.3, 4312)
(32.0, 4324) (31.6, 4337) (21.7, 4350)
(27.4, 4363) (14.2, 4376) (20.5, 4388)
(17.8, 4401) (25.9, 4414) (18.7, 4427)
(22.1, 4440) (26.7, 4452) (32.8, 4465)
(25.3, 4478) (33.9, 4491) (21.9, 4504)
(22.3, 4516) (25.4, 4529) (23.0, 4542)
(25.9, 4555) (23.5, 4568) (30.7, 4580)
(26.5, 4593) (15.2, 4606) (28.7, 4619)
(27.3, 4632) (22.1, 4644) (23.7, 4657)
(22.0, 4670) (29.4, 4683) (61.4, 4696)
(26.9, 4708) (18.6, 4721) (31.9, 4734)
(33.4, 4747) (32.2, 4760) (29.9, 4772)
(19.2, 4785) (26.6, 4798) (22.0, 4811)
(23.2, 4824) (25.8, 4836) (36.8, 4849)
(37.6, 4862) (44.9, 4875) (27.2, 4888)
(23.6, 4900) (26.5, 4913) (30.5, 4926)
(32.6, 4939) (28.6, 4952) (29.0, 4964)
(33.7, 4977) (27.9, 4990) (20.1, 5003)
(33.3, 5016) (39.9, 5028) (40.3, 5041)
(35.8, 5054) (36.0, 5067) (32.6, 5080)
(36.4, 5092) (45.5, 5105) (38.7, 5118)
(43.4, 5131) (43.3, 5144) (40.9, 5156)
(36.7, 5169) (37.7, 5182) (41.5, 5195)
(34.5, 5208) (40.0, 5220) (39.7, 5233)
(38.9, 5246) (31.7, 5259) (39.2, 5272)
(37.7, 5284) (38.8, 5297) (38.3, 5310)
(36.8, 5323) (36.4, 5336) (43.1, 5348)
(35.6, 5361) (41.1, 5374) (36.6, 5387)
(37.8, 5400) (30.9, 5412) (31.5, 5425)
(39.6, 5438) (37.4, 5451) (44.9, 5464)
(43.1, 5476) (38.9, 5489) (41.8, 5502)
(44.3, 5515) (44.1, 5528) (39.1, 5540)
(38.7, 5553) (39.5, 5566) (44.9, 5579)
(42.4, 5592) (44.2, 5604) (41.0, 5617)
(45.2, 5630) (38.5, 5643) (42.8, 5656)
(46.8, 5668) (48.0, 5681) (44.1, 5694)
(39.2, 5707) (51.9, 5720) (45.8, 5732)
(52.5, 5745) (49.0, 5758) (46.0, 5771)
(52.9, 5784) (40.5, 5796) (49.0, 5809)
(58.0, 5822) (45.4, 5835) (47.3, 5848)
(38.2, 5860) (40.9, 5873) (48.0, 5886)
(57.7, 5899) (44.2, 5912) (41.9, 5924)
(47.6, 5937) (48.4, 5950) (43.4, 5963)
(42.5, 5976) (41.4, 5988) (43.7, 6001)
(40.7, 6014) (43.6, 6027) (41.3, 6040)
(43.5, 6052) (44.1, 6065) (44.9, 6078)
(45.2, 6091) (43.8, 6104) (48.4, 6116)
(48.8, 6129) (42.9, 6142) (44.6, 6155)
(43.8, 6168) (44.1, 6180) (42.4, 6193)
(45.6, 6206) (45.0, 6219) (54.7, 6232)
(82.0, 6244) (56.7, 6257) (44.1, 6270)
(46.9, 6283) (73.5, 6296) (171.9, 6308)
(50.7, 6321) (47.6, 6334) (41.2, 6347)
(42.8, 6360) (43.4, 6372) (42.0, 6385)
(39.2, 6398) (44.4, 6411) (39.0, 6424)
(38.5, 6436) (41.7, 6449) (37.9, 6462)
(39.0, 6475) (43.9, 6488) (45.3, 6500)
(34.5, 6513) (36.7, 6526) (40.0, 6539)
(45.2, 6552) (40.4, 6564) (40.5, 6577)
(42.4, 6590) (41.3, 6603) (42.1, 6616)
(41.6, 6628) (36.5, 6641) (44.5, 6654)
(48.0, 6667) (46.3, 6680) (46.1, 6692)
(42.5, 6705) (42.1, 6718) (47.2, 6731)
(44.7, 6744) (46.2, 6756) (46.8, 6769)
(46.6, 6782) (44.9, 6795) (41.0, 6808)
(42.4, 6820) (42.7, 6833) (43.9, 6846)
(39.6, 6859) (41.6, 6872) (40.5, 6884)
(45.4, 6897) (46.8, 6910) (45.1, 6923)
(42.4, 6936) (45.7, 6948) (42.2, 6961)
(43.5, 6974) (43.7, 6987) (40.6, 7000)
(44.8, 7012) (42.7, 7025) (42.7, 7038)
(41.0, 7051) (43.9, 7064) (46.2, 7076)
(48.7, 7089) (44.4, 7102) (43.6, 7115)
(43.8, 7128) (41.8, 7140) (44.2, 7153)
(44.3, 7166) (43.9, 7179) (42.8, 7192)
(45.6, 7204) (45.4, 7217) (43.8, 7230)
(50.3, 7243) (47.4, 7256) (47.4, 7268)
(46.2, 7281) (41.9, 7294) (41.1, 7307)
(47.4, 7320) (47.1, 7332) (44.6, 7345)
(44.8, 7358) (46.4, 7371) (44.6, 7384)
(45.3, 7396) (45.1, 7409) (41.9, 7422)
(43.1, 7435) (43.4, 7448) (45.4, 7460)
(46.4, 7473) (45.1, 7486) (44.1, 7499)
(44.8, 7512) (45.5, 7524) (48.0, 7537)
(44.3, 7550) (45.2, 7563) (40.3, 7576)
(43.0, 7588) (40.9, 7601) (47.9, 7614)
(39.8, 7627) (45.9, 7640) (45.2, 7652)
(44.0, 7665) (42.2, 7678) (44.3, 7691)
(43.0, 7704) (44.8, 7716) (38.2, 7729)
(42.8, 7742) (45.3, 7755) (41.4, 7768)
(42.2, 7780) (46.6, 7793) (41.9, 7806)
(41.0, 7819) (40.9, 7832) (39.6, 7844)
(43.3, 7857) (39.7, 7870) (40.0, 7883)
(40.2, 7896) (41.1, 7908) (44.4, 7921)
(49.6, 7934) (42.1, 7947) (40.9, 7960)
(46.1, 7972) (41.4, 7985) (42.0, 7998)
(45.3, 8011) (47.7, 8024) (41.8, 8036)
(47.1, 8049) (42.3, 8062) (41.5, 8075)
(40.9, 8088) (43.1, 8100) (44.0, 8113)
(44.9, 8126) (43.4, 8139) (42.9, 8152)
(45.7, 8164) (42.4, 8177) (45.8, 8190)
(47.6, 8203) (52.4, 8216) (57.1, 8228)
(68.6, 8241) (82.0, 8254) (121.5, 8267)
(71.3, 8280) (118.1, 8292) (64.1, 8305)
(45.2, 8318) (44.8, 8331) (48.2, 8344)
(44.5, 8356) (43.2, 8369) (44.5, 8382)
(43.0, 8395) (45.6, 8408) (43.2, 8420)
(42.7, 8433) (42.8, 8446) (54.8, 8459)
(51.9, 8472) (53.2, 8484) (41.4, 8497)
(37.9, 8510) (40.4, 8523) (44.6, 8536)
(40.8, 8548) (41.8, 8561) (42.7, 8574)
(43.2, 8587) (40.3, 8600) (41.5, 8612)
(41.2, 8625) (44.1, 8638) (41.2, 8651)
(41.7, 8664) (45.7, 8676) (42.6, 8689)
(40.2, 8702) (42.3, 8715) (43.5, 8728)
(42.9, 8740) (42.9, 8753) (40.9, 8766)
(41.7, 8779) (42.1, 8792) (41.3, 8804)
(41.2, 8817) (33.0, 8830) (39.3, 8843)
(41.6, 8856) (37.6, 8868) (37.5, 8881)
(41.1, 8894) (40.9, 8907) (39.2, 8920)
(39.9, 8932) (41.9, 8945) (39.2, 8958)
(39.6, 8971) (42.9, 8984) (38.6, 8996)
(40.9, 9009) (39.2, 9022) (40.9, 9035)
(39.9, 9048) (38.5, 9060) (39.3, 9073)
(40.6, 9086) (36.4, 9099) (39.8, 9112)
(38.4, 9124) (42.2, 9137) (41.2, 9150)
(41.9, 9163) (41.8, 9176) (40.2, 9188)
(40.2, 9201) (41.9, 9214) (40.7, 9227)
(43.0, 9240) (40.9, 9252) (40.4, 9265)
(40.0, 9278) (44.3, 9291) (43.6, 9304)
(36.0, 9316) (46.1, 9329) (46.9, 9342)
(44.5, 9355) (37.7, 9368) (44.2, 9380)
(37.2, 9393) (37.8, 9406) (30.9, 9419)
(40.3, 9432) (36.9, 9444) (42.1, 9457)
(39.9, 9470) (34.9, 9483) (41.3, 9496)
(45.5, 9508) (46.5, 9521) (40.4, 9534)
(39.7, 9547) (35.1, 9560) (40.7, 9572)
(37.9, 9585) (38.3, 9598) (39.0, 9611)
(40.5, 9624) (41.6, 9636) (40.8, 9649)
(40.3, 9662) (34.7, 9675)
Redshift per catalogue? 0.26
